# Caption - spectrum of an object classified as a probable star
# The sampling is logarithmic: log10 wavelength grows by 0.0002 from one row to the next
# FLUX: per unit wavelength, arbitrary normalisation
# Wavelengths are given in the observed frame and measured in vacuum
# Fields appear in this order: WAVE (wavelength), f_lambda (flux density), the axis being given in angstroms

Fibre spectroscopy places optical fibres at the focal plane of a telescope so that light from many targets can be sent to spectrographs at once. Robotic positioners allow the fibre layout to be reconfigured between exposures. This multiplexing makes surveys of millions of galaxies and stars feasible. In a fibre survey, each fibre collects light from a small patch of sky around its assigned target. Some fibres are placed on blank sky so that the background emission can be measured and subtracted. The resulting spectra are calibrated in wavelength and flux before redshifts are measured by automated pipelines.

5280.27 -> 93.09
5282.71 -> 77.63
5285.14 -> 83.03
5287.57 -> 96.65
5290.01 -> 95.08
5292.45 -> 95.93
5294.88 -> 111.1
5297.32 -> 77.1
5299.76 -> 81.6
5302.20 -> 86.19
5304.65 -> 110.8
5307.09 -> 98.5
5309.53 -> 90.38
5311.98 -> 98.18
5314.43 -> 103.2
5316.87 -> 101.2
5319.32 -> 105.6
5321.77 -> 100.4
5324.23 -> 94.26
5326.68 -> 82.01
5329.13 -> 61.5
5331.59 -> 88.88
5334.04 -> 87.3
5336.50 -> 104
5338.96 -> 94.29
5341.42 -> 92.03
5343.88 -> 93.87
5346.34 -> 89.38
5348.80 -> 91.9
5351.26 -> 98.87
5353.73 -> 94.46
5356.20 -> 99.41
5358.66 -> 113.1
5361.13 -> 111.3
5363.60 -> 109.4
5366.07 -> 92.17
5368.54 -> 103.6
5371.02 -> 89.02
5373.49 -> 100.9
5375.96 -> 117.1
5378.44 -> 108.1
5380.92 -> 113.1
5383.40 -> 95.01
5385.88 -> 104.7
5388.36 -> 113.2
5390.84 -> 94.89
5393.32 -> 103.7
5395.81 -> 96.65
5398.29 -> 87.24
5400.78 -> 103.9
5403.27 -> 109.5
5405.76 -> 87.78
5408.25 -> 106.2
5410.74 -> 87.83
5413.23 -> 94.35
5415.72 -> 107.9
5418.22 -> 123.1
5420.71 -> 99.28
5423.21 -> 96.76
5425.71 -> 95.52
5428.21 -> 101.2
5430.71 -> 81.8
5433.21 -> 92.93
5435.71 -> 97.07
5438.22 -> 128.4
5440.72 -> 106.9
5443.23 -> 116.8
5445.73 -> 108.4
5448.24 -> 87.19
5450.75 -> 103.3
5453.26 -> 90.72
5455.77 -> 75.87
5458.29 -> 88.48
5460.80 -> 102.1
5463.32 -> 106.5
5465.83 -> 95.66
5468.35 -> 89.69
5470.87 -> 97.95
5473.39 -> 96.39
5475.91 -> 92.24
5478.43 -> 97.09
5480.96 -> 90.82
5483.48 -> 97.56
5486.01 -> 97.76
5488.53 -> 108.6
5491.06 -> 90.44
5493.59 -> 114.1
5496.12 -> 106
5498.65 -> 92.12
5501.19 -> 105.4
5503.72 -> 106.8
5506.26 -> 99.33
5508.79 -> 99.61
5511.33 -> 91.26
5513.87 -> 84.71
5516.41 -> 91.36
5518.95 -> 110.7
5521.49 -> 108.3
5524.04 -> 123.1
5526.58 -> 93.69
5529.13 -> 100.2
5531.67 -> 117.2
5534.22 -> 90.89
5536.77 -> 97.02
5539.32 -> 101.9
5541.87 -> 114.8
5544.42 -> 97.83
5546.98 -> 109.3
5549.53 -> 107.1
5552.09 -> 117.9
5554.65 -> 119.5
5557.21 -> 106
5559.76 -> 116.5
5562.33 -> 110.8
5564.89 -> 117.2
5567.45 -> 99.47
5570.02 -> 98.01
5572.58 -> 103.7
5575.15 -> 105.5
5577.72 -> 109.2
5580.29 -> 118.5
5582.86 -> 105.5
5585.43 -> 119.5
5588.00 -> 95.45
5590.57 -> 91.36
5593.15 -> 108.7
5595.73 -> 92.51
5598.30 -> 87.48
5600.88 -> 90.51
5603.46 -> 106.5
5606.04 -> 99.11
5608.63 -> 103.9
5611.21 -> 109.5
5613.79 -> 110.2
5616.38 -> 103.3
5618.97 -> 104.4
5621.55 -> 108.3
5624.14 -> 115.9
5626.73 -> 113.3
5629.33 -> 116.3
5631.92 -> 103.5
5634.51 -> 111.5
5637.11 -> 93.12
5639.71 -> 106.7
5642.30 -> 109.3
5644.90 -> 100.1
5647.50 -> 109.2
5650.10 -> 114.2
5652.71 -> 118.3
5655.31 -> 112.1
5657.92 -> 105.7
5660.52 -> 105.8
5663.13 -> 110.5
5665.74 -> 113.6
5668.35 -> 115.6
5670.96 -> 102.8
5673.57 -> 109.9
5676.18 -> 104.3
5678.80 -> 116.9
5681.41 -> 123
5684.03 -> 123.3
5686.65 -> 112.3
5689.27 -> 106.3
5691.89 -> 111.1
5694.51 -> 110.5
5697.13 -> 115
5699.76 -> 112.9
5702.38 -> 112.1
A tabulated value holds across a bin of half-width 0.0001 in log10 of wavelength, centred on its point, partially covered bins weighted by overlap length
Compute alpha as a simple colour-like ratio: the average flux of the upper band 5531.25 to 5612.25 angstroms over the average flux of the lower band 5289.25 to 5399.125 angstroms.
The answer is 1.1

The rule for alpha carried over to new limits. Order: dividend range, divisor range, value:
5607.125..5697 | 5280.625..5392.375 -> 1.14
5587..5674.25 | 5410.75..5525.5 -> 1.06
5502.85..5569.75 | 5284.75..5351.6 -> 1.12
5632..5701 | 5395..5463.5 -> 1.11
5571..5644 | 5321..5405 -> 1.07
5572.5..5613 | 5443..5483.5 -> 1.08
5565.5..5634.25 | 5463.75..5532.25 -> 1.05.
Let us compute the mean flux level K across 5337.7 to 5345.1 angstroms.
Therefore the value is 93.4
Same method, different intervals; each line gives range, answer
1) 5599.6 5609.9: 99.9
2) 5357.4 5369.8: 106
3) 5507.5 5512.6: 95.5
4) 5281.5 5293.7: 89.8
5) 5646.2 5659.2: 112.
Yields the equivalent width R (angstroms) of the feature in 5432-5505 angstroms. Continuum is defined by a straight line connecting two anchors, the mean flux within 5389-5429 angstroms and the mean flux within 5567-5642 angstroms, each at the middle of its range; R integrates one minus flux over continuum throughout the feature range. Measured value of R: 1.4 angstroms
